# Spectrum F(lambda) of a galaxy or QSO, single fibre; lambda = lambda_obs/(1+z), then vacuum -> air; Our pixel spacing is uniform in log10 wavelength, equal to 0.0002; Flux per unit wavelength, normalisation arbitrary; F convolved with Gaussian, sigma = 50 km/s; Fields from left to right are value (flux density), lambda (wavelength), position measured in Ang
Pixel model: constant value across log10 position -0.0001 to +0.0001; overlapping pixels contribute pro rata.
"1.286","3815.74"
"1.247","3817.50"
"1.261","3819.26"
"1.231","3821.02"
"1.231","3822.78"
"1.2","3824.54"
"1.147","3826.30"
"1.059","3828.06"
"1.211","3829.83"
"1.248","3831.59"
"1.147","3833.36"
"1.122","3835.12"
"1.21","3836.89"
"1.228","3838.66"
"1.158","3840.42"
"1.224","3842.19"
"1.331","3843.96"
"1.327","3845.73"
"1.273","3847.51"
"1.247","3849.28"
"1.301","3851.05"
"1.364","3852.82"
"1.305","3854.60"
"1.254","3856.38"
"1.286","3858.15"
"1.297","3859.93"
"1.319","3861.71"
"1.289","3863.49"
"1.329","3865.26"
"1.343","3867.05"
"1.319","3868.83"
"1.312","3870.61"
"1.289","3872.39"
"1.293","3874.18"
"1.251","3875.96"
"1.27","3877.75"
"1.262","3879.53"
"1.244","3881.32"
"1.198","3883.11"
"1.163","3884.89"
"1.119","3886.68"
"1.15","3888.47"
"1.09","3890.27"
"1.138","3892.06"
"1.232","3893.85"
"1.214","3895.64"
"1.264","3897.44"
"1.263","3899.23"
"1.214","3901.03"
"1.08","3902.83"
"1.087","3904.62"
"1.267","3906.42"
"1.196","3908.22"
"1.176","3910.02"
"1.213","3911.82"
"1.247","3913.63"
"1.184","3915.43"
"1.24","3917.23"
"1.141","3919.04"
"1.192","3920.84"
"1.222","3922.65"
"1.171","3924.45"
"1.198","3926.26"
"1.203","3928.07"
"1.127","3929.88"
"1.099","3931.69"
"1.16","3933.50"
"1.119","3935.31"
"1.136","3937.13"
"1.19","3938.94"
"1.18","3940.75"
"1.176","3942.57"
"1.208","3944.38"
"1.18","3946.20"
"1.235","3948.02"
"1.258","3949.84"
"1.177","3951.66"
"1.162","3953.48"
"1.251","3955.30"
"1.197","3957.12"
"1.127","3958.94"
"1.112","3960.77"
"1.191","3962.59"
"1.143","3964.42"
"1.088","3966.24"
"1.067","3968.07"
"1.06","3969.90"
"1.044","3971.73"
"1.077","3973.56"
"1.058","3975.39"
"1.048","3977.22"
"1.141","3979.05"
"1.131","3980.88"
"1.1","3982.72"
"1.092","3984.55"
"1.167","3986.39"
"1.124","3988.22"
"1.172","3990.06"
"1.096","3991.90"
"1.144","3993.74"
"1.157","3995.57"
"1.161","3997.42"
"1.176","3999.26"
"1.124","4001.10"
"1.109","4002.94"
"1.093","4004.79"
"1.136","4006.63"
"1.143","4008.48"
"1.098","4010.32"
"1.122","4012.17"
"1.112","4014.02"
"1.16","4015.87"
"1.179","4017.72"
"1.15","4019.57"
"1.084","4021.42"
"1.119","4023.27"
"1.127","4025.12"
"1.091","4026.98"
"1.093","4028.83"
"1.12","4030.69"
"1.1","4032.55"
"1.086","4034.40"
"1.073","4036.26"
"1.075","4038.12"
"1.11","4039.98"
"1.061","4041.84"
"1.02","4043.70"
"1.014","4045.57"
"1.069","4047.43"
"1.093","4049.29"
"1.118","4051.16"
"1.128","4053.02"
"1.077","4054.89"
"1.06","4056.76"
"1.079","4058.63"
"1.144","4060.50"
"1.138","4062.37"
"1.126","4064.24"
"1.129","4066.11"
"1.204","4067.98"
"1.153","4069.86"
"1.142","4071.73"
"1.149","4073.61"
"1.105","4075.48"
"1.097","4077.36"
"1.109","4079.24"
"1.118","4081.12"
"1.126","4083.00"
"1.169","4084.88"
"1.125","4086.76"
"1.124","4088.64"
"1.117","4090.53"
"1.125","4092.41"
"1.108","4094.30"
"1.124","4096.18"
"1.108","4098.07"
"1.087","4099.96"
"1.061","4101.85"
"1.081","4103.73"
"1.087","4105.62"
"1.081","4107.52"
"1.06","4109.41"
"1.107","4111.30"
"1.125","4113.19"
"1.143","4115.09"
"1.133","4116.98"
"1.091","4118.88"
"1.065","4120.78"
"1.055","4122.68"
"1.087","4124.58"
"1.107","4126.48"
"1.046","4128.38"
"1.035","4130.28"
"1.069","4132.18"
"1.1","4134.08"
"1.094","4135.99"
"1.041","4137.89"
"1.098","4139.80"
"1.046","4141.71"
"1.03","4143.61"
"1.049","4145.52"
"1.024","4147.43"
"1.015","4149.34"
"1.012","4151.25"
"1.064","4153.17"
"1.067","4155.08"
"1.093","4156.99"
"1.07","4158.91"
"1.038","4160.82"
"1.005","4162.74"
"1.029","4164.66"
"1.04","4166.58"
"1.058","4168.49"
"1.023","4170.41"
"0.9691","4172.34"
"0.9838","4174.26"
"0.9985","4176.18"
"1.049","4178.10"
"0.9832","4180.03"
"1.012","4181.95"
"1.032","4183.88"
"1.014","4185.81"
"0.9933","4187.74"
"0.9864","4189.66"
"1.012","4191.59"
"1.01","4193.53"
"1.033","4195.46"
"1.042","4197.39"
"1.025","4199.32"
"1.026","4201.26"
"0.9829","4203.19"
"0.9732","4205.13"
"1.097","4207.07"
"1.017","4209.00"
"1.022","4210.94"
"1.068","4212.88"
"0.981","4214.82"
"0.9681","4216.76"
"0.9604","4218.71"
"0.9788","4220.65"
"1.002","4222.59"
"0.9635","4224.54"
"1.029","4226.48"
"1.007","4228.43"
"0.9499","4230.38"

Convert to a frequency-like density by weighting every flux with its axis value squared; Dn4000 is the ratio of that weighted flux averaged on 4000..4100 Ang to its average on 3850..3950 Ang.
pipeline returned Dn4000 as 1.0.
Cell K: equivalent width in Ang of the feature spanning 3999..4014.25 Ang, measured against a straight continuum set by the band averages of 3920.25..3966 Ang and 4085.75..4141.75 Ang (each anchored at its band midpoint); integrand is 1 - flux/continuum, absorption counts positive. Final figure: 0.3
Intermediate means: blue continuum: 1.18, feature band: 1.12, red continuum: 1.09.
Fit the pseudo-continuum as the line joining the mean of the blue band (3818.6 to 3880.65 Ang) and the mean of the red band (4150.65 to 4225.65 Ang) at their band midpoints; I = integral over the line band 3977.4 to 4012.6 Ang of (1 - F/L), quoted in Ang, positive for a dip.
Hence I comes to 0.7 Ang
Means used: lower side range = 1.26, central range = 1.13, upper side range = 1.02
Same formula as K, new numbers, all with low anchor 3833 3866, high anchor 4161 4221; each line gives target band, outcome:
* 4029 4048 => 0.9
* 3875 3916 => 1.2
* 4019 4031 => 0.3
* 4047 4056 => 0.1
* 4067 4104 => -1.1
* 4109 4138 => -0.7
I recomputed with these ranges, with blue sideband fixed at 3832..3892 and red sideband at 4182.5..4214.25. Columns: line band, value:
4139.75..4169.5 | 0.2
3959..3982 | 1.5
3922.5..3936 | 0.5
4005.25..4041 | 0.8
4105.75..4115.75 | -0.2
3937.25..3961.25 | 0.0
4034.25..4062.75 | 1.0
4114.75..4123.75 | -0.2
